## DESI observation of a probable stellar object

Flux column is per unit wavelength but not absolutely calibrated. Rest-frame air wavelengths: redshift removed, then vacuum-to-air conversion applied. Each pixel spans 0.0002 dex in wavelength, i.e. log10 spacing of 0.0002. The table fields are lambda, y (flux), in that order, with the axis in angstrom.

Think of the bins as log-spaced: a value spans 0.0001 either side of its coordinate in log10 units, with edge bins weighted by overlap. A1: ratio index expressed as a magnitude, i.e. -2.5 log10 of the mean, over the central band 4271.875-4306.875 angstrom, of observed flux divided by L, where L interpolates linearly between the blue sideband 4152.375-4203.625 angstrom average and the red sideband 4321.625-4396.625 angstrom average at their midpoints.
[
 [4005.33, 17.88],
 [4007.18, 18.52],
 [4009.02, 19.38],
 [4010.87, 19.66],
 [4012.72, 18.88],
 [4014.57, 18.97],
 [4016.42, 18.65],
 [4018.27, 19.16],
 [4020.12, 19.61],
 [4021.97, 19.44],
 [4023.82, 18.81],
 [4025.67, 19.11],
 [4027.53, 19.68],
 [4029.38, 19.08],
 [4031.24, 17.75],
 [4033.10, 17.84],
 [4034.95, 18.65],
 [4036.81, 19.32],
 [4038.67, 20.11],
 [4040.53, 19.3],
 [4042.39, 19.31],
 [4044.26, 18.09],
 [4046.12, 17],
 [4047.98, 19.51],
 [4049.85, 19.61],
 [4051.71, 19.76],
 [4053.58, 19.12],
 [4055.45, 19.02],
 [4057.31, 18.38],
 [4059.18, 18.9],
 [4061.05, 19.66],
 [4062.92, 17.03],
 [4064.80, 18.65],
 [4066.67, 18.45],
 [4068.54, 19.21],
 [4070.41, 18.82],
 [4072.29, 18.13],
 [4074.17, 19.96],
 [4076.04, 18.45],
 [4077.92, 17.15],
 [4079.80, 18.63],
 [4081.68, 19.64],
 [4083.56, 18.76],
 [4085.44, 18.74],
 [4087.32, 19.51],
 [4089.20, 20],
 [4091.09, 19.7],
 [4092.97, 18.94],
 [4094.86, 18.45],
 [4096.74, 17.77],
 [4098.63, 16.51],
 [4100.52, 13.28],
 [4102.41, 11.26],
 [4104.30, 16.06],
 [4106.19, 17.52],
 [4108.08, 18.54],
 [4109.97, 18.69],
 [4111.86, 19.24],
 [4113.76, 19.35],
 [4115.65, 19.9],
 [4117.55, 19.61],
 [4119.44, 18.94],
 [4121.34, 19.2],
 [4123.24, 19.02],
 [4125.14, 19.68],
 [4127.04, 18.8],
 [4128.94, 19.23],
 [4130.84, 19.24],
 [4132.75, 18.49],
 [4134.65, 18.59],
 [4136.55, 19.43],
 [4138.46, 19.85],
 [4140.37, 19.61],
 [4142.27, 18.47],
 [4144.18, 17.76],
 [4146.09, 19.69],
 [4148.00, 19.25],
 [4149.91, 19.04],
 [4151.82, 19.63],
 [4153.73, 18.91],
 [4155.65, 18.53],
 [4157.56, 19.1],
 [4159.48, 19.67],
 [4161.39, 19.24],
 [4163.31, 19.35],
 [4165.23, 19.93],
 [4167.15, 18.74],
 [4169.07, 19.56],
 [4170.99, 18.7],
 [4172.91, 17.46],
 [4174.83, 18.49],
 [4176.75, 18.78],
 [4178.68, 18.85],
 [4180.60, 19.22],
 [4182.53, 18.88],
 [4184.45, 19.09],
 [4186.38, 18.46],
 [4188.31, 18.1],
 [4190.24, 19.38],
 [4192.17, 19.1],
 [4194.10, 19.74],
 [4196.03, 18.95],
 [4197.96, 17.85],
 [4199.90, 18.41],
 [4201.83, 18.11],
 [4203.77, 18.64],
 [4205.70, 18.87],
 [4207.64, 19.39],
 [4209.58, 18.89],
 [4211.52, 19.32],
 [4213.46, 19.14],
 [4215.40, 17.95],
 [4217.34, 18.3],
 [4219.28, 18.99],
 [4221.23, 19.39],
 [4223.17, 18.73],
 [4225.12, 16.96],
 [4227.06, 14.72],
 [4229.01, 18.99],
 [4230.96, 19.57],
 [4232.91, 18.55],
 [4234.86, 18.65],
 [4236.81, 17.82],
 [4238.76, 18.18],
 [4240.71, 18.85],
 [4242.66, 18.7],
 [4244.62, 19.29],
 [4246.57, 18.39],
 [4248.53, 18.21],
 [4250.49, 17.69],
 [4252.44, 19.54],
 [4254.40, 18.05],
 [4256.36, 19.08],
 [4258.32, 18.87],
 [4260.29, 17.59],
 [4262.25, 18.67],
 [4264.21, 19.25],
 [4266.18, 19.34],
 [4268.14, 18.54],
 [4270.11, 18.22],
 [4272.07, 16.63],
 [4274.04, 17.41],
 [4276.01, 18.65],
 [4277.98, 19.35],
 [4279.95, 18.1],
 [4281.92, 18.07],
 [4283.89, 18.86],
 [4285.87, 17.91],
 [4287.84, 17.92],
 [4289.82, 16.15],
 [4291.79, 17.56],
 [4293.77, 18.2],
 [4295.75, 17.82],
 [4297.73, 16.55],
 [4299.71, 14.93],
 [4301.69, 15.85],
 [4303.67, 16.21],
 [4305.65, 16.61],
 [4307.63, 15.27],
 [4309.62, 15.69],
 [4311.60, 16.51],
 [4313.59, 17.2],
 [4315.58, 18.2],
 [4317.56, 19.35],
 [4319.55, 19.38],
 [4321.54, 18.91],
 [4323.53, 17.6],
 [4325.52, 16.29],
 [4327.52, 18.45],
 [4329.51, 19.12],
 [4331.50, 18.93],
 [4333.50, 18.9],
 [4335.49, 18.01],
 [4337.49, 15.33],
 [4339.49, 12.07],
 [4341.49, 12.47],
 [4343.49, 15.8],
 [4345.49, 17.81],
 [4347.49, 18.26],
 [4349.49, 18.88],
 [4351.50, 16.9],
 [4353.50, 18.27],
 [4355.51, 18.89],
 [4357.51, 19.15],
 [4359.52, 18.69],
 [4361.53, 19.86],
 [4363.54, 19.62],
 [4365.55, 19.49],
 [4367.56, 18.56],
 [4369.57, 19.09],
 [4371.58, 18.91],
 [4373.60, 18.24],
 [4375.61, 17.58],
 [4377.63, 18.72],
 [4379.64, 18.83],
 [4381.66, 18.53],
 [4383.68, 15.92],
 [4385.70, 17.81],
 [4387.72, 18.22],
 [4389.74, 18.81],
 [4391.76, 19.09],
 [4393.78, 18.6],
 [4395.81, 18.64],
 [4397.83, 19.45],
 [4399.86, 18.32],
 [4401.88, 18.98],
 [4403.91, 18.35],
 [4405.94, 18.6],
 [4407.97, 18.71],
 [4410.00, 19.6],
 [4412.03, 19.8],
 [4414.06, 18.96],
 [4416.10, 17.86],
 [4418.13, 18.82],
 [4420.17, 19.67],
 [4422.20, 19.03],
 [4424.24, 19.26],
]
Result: 0.06 mag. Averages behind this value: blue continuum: 18.9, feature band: 17.4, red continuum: 18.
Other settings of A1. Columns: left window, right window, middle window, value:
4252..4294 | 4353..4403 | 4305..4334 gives 0.04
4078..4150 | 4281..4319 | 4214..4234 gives -0.03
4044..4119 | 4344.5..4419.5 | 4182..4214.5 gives -0.02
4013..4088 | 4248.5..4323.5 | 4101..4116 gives 0.08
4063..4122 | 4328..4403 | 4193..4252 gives -0.02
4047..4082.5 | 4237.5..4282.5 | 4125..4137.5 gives -0.02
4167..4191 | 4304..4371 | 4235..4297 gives -0.01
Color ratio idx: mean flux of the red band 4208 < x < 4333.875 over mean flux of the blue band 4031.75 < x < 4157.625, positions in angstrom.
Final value 0.97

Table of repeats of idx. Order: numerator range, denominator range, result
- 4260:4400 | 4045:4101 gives 0.96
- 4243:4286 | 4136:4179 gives 0.97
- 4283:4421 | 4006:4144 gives 0.96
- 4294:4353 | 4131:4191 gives 0.90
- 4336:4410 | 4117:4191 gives 0.95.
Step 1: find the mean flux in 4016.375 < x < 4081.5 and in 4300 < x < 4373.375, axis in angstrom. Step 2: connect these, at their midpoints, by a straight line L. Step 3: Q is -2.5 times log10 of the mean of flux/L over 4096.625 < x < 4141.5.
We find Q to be 0.02 mag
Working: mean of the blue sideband 18.9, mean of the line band 18.3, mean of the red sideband 17.6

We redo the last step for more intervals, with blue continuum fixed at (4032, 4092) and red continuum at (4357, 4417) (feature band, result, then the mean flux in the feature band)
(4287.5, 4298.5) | 0.08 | 17.3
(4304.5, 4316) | 0.14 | 16.5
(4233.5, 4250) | 0.02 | 18.5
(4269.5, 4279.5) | 0.04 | 18.1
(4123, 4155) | -0.01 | 19.1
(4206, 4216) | -0.01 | 19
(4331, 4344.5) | 0.18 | 15.8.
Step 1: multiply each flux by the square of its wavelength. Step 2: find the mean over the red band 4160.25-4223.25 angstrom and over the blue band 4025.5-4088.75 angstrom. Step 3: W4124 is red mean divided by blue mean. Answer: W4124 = 1.07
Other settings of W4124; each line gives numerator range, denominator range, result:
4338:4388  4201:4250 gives 1.03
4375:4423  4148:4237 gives 1.09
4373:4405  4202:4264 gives 1.07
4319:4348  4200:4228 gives 0.98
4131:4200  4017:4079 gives 1.07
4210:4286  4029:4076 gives 1.08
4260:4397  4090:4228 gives 1.04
